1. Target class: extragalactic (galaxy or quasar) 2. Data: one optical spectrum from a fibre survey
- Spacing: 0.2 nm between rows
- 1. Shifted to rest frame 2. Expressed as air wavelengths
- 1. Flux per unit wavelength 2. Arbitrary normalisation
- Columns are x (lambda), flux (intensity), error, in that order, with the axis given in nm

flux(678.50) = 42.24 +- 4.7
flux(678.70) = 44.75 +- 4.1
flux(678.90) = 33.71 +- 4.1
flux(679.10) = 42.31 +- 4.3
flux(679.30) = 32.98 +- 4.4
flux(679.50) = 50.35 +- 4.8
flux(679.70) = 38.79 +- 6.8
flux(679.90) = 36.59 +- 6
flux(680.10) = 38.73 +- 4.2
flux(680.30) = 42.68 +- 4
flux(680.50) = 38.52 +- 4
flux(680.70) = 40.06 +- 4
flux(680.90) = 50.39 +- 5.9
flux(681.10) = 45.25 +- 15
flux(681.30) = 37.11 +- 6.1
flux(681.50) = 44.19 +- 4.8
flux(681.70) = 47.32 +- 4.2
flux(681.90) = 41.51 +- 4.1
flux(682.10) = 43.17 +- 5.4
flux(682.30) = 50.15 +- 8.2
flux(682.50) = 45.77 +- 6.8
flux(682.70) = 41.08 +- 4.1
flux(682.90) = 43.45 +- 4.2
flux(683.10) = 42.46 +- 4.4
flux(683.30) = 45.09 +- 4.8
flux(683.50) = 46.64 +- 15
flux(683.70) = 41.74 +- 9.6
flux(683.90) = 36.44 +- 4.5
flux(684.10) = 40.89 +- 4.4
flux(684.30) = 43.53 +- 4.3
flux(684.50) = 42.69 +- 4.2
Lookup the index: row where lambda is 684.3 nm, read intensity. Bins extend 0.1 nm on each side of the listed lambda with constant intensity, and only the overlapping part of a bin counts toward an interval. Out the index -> 43.53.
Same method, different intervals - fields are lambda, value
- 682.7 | 41.08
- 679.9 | 36.59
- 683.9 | 36.44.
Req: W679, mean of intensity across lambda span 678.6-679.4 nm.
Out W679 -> 38.4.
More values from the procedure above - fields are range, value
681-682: 43.1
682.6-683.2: 42.3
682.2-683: 45.1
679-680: 40.2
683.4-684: 41.6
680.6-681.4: 43.2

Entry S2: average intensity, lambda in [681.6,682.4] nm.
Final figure 45.5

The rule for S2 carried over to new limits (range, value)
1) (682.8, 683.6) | 44.4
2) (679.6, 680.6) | 39.1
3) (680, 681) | 42.1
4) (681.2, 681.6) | 40.6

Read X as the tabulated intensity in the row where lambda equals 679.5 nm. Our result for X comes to 50.35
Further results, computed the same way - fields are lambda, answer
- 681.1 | 45.25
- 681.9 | 41.51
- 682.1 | 43.17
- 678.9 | 33.71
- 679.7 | 38.79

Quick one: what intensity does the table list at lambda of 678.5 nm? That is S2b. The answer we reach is 42.24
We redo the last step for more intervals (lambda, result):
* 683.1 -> 42.46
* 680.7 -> 40.06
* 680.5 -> 38.52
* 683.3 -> 45.09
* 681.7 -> 47.32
